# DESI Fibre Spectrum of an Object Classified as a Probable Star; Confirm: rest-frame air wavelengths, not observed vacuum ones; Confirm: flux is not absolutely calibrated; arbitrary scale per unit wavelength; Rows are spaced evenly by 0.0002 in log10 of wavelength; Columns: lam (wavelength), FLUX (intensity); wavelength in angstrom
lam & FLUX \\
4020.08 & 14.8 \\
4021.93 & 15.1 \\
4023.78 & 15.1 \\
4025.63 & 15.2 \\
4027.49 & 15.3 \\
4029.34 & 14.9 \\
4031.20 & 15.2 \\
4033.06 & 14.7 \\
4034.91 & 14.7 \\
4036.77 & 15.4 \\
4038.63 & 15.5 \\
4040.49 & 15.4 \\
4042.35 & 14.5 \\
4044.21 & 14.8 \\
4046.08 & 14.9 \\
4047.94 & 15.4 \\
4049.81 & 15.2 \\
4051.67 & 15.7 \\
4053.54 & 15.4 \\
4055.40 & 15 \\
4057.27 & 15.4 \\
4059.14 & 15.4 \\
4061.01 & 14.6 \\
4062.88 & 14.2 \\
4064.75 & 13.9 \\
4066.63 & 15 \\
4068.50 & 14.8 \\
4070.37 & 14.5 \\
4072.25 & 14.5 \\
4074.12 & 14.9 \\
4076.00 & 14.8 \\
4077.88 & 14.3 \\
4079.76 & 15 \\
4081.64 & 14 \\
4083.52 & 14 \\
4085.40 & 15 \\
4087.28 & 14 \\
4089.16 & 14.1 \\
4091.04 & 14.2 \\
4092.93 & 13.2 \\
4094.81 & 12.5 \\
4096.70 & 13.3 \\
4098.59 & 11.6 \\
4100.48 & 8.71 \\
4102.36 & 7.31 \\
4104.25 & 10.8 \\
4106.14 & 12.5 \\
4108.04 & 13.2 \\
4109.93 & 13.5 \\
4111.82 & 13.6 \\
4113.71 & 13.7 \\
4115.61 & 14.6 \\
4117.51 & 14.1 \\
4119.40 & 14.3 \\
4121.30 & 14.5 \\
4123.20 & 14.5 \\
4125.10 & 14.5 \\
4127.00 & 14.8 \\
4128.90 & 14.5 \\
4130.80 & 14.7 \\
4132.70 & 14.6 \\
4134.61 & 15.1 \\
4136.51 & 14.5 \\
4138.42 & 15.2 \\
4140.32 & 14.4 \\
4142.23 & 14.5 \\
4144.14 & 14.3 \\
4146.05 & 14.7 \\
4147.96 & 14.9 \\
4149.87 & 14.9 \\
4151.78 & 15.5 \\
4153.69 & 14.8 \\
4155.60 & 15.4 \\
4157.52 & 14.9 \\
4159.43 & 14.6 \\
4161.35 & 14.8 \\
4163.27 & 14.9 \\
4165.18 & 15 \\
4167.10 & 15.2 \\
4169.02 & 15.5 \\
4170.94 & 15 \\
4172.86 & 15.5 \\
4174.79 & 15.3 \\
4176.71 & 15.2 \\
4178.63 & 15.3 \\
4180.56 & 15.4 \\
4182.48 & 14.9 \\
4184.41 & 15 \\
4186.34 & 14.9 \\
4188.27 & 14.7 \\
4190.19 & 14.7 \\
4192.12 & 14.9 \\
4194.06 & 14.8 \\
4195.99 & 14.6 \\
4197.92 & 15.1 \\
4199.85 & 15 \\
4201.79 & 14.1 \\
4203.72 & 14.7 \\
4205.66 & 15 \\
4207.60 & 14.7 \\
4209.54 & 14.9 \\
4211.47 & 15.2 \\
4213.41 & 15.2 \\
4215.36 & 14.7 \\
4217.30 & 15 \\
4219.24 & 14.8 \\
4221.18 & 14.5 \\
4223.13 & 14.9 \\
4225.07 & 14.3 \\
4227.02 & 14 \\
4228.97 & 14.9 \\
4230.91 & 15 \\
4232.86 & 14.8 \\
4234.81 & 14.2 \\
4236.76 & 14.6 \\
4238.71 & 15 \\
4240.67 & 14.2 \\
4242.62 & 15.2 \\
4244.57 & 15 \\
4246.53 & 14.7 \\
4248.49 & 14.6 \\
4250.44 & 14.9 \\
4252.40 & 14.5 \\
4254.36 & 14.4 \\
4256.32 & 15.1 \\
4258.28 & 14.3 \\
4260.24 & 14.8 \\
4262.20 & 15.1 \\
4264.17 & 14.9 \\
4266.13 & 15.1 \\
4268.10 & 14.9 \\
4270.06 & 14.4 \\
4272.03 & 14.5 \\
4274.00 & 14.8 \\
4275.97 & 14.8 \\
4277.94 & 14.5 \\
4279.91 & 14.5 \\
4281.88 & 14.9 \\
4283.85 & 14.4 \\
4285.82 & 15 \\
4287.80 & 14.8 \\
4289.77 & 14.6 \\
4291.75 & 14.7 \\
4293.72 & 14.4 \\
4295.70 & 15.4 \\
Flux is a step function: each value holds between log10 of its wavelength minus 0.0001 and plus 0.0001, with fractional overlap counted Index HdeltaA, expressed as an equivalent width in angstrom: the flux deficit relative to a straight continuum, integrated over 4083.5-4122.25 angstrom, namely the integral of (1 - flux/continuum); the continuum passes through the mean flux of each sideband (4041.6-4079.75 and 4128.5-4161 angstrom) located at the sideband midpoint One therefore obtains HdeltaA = 4.88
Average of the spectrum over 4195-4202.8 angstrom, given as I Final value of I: 14.7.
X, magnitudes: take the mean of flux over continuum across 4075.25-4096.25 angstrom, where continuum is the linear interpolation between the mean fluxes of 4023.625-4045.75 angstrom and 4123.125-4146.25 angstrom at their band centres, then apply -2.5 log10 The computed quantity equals 0.06 mag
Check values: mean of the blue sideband 15.1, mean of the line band 14.1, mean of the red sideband 14.6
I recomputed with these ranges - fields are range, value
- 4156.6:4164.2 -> 14.8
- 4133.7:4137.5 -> 14.8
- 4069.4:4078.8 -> 14.6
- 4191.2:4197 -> 14.8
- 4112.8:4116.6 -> 14.1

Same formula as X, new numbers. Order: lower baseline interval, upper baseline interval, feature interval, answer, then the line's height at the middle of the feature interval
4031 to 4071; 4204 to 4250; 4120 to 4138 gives 0.02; 14.9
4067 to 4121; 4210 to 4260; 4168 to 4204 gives -0.05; 14.3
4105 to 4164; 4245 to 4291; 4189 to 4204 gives -0.01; 14.6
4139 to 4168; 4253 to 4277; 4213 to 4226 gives 0.00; 14.8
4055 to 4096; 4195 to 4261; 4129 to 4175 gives -0.03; 14.6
